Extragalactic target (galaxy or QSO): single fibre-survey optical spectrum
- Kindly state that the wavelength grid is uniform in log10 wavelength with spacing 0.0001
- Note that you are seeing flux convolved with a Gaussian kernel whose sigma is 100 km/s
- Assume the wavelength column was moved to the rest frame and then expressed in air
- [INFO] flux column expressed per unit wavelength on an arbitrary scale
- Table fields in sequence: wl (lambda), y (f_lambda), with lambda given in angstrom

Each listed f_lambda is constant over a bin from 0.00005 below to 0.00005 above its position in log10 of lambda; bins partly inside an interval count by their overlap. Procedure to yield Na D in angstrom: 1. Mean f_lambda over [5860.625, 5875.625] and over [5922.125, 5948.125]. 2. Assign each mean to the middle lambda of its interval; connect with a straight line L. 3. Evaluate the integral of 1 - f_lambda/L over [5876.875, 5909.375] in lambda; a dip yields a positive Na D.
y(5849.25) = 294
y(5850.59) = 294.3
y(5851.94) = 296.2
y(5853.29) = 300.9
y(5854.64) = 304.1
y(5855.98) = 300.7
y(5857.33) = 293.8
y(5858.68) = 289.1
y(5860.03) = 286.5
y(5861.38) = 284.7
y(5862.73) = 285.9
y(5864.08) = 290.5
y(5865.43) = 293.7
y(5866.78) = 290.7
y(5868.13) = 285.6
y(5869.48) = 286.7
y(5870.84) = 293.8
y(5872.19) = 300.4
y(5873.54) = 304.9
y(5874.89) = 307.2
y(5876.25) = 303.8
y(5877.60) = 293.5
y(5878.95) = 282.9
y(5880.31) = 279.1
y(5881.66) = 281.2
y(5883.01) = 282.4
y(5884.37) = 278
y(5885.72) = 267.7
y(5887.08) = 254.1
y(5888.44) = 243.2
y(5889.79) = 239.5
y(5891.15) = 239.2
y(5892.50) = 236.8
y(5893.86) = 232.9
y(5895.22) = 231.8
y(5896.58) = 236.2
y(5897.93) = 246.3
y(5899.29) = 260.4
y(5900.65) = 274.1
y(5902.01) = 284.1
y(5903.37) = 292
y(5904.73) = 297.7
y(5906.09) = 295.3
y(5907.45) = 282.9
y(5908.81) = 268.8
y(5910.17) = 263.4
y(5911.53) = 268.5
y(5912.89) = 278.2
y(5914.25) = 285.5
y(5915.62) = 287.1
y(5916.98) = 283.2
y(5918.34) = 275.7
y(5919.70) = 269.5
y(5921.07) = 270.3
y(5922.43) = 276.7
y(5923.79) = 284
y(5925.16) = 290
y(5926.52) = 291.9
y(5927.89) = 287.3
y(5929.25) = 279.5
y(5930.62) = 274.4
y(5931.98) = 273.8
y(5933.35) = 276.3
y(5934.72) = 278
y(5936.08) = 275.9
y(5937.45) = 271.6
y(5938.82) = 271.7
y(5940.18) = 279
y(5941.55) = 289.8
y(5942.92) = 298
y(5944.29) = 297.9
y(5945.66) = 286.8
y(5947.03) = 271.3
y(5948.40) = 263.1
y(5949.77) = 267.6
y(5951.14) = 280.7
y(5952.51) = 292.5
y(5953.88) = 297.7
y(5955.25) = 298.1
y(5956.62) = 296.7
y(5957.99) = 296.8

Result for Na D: 2.6 angstrom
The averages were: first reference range 293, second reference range 282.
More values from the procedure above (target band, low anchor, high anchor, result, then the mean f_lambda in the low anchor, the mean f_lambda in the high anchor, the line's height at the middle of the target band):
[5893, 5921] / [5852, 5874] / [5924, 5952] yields 1.48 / 293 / 280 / 286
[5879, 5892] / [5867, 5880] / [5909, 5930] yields 1.22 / 295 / 279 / 291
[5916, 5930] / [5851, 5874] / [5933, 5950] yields 0.08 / 293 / 279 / 283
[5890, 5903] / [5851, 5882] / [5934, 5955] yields 1.75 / 293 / 282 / 289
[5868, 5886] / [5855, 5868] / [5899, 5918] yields -0.14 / 291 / 280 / 287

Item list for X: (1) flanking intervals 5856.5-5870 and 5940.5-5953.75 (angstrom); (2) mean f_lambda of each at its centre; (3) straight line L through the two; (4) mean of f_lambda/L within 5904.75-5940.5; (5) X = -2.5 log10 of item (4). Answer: 0.024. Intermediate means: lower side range 289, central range 279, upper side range 283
